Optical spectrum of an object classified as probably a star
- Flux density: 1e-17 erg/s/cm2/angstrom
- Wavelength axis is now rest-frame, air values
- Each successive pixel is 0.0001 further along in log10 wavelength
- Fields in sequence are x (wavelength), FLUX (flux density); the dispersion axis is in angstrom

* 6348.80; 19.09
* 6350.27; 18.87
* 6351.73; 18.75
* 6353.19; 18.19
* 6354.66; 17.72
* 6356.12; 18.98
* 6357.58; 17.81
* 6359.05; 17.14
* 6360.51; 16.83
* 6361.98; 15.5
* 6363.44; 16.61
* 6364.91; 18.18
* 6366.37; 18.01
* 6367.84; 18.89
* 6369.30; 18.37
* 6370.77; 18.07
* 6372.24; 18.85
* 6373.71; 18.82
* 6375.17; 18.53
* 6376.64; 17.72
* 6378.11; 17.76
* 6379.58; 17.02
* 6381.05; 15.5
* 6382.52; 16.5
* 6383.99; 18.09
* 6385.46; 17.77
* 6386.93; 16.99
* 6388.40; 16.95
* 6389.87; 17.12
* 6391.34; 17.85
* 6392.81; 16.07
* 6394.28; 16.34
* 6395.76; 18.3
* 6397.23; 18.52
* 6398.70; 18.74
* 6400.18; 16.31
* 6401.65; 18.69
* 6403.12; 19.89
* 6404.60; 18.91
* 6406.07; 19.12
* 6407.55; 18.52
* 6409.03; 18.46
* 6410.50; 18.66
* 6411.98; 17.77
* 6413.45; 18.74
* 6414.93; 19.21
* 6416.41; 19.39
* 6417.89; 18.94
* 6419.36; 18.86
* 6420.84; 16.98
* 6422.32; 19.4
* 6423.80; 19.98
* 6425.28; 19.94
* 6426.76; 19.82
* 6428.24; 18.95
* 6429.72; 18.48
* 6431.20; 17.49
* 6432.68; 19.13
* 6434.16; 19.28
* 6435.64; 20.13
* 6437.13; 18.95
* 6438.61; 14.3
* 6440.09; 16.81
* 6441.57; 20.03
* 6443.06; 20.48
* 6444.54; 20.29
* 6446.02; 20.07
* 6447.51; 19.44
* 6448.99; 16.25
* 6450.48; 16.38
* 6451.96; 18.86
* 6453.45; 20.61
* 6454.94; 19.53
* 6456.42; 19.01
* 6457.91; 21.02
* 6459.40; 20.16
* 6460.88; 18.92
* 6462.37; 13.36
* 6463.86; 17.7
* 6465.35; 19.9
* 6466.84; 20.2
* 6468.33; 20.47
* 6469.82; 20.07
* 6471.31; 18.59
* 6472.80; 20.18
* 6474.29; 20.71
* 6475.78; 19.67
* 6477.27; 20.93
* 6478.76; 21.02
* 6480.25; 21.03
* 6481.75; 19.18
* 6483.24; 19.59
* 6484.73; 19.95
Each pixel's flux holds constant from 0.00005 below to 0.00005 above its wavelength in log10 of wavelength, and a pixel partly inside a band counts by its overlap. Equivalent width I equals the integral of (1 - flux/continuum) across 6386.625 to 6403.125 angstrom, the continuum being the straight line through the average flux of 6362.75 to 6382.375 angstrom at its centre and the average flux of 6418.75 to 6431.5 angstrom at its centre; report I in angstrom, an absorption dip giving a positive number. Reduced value 0.7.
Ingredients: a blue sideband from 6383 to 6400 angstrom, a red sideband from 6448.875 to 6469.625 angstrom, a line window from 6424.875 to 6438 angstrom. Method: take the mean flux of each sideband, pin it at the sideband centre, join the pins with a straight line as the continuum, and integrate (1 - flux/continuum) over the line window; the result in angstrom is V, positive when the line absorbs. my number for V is -0.6 angstrom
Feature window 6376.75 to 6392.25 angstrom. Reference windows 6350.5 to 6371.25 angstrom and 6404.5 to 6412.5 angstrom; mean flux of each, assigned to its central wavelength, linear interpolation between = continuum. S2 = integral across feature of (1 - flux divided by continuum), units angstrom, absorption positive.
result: 0.9 angstrom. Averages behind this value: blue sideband 17.8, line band 17.2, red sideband 18.6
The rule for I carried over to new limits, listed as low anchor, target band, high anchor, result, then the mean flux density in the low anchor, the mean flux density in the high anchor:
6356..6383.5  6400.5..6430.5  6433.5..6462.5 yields -0.96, 17.6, 18.8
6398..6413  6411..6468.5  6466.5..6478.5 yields 1.49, 18.5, 20.1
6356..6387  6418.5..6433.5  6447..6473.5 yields -0.40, 17.6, 18.9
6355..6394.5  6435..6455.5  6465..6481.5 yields 0.78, 17.5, 20.2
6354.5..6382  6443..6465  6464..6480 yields 1.02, 17.7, 20.1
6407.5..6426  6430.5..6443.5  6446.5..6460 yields 0.33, 18.8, 19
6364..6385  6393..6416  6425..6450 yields -0.09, 17.9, 18.8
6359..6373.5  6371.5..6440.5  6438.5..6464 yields -0.17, 17.7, 18.6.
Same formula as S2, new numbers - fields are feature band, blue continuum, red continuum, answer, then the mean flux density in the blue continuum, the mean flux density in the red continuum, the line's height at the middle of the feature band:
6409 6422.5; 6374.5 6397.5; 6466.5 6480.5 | -0.2 angstrom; 17.3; 20.3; 18.3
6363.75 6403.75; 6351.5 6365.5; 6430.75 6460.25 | 0.4 angstrom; 17.5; 18.9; 17.9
